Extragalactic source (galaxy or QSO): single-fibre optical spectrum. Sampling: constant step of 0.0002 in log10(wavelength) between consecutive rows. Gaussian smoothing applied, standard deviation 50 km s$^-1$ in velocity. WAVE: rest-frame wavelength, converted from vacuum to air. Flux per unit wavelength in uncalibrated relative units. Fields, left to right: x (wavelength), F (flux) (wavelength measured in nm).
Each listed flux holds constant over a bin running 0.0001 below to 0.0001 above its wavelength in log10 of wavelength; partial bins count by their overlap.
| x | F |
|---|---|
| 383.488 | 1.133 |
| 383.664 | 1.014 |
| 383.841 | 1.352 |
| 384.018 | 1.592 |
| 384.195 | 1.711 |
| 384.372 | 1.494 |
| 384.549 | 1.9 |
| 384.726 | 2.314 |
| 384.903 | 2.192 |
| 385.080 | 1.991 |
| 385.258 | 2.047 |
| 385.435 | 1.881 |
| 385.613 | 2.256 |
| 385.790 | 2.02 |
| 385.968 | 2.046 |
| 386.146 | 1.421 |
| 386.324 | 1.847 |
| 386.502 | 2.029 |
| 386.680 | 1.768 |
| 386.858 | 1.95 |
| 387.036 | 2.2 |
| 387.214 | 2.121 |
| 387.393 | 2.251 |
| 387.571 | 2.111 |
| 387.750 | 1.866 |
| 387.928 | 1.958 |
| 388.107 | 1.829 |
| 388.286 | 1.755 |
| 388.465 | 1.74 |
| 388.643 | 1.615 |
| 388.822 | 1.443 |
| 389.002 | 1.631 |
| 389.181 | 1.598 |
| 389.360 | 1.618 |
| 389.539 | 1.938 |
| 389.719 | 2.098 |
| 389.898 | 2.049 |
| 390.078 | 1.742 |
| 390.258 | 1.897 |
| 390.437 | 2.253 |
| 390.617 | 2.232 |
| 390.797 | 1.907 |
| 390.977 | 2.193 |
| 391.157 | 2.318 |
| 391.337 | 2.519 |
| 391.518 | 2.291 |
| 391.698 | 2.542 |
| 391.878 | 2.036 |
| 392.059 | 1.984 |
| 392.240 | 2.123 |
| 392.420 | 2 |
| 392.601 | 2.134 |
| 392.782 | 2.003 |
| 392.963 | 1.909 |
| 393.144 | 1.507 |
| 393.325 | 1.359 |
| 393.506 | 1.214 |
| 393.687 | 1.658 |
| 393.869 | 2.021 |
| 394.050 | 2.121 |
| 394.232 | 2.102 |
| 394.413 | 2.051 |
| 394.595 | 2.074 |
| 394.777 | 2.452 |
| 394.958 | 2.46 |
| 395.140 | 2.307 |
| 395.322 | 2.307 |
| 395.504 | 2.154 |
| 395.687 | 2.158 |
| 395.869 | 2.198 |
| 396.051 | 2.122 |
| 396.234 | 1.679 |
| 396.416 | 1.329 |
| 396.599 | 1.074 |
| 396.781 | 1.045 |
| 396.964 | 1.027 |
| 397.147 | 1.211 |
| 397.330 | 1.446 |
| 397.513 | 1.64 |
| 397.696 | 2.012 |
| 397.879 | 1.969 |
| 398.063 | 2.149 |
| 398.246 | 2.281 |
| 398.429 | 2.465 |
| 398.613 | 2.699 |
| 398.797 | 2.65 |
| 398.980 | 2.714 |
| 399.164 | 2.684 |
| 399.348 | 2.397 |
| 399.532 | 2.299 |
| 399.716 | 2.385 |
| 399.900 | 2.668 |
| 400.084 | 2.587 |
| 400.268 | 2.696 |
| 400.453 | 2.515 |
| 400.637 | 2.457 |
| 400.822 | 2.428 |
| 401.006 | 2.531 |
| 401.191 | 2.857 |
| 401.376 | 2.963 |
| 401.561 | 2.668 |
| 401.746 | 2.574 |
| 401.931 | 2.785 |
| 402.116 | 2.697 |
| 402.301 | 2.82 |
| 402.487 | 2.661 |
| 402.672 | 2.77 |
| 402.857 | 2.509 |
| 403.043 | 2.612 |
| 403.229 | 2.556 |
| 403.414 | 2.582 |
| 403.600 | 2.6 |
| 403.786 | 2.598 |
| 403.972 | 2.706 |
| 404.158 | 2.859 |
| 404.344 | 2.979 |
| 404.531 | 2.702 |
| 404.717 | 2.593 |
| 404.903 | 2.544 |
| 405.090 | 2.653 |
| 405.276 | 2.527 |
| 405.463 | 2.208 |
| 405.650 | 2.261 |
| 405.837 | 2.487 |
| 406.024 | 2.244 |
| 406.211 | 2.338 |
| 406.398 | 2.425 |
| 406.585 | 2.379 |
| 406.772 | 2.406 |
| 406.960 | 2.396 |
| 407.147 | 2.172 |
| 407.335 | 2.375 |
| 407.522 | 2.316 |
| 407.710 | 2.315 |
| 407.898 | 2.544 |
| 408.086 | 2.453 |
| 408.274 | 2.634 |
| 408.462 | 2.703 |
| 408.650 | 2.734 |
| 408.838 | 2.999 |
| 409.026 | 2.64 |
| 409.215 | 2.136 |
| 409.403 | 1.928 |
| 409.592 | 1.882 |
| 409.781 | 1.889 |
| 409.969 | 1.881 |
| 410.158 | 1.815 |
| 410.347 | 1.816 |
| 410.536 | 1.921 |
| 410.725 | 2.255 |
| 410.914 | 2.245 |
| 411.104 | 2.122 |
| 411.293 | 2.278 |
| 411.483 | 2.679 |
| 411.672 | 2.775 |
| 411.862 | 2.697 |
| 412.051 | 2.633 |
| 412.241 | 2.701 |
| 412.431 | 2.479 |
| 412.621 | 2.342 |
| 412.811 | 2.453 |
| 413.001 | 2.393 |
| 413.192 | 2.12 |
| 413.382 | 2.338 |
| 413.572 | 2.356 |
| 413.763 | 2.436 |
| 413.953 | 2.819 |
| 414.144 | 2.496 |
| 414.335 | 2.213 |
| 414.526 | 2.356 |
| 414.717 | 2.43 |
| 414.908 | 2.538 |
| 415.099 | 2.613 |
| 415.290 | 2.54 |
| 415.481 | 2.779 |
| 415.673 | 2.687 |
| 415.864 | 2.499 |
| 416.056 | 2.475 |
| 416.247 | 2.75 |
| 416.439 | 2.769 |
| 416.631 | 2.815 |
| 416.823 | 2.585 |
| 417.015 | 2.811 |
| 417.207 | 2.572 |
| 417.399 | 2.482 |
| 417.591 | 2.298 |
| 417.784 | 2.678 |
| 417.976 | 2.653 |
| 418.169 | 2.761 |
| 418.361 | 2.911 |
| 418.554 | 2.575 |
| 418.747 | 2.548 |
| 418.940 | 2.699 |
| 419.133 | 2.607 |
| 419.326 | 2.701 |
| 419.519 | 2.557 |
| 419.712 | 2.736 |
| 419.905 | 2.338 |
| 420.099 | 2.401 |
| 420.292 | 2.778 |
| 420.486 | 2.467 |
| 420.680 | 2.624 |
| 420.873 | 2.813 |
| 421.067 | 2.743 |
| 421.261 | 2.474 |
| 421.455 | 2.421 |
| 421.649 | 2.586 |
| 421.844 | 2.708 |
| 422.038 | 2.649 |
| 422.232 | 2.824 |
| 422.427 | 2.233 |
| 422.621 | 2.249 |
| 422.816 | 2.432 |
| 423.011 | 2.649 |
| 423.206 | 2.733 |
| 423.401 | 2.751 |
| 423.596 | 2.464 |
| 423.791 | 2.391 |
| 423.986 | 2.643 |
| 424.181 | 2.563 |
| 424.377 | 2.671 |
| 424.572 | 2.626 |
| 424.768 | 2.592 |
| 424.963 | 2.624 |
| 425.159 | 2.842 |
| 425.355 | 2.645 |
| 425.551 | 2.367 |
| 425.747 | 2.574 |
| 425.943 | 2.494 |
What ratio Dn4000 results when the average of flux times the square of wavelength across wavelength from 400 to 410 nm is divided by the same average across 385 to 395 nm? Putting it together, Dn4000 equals 1.4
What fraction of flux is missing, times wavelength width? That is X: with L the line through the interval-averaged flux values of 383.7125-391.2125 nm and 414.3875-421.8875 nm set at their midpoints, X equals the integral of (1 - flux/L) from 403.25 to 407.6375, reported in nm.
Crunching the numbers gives -0.34 nm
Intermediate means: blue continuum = 1.9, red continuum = 2.61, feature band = 2.49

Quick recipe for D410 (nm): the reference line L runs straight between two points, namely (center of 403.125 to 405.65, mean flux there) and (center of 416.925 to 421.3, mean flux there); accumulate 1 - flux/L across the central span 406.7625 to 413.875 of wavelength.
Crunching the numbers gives 0.72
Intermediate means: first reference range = 2.61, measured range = 2.35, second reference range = 2.62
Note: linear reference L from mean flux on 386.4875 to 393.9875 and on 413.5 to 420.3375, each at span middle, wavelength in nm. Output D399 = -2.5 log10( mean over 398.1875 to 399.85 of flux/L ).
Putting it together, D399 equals -0.17 mag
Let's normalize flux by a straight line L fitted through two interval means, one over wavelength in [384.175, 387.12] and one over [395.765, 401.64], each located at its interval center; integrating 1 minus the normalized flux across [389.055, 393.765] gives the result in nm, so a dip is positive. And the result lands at 0.20 nm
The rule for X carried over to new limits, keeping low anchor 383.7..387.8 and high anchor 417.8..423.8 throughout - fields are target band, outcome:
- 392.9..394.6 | 0.24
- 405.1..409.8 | -0.10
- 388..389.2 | 0.19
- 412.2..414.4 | 0.03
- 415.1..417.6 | -0.12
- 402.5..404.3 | -0.31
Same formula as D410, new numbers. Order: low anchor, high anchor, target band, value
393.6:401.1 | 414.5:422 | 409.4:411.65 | 0.321 nm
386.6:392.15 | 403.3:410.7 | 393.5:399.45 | 0.398 nm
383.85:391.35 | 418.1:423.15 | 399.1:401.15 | -0.320 nm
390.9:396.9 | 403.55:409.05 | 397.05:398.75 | 0.124 nm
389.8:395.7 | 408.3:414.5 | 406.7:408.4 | -0.085 nm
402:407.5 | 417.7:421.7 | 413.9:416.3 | 0.048 nm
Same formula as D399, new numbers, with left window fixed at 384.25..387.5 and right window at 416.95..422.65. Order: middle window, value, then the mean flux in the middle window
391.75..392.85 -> 0.02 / 2.06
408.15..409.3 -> -0.10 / 2.64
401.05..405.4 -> -0.17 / 2.68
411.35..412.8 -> -0.06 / 2.6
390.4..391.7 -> -0.09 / 2.26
